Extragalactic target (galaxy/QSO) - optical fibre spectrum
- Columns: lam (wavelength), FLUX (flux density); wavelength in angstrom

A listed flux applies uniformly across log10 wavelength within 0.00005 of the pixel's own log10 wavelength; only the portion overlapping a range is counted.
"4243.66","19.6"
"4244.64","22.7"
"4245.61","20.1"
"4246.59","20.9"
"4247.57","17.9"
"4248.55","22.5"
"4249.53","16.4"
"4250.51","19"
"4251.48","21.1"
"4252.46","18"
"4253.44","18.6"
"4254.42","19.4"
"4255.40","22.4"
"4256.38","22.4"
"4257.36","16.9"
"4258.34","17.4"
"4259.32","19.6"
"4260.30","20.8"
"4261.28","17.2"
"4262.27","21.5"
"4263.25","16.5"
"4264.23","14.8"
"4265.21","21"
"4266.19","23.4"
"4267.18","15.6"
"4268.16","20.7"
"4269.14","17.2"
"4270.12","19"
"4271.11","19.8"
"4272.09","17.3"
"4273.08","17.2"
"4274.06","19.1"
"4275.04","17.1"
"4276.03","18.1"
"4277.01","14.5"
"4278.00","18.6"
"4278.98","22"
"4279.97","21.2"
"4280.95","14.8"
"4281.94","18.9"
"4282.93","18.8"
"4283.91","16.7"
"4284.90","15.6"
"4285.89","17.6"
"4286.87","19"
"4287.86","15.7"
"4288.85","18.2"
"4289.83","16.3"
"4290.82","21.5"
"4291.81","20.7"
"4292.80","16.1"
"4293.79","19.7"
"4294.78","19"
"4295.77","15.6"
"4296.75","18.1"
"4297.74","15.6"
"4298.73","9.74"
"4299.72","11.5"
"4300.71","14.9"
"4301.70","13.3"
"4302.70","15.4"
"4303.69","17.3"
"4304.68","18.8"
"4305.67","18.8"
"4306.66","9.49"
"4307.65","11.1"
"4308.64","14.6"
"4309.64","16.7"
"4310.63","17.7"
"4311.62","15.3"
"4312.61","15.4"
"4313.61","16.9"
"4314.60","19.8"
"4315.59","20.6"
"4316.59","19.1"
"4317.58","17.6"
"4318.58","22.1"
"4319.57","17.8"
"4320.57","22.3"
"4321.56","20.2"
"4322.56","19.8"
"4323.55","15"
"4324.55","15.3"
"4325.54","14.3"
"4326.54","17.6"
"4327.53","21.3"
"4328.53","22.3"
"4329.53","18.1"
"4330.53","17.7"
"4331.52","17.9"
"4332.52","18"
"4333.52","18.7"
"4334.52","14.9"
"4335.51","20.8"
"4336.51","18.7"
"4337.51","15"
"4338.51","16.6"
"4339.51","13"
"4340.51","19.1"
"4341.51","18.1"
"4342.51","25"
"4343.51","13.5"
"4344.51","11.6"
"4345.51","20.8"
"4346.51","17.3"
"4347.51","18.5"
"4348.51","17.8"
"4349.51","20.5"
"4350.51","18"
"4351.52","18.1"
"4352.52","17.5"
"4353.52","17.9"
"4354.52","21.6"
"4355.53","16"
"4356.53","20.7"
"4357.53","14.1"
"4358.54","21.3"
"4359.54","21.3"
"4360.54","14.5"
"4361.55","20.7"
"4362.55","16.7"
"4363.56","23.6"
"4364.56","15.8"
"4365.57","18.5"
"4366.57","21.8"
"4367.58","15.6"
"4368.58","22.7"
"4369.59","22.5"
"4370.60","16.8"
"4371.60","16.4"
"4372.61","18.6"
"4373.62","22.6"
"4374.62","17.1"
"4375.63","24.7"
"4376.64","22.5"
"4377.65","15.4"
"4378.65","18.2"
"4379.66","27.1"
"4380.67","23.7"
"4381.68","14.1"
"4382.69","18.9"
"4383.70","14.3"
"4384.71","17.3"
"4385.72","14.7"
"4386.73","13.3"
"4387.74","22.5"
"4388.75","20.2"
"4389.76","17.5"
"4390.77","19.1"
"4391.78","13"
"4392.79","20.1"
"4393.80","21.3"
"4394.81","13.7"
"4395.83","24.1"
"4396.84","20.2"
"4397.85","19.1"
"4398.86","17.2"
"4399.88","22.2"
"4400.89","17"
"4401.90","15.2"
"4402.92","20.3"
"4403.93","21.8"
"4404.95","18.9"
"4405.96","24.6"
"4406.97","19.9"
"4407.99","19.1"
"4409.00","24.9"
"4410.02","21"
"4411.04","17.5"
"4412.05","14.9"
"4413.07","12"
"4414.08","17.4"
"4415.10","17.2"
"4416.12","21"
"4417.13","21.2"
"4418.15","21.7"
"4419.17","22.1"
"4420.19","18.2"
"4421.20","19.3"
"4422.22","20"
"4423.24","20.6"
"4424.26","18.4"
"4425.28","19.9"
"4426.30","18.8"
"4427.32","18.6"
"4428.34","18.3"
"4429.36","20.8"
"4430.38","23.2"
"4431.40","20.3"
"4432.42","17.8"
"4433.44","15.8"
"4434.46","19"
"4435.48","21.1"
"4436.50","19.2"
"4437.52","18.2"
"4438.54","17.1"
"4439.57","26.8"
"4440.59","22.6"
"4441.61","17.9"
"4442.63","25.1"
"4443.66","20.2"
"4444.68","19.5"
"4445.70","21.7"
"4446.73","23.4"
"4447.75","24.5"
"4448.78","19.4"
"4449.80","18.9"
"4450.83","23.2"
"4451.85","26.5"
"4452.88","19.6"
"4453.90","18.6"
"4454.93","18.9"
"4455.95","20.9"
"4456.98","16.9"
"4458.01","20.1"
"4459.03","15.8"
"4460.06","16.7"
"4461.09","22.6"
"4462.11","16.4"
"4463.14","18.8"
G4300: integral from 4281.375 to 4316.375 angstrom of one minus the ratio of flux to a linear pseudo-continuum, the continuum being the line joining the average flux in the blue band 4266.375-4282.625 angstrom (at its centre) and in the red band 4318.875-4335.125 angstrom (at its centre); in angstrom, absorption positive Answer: 3.22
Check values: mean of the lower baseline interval 18.3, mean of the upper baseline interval 18.3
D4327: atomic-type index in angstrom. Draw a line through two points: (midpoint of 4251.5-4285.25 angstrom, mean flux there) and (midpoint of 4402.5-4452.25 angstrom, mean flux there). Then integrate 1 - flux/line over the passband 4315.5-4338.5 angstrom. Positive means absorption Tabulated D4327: 0.96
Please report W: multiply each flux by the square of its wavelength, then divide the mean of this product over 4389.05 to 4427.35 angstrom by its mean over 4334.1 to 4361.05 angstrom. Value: 1.10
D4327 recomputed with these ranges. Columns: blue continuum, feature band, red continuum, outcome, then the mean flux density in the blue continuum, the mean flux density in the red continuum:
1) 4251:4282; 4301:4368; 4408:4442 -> 4.6 angstrom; 18.8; 19.5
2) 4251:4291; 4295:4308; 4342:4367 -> 2.7 angstrom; 18.5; 18.5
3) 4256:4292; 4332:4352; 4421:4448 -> 1.6 angstrom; 18.4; 20.3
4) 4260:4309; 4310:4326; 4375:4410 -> -0.1 angstrom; 17.3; 19.3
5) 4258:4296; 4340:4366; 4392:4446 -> 0.9 angstrom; 18.3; 19.7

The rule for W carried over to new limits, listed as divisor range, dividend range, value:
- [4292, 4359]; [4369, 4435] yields 1.14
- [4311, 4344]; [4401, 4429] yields 1.11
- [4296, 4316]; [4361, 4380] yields 1.31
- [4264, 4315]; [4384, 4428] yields 1.17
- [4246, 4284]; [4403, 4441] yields 1.12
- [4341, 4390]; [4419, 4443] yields 1.09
